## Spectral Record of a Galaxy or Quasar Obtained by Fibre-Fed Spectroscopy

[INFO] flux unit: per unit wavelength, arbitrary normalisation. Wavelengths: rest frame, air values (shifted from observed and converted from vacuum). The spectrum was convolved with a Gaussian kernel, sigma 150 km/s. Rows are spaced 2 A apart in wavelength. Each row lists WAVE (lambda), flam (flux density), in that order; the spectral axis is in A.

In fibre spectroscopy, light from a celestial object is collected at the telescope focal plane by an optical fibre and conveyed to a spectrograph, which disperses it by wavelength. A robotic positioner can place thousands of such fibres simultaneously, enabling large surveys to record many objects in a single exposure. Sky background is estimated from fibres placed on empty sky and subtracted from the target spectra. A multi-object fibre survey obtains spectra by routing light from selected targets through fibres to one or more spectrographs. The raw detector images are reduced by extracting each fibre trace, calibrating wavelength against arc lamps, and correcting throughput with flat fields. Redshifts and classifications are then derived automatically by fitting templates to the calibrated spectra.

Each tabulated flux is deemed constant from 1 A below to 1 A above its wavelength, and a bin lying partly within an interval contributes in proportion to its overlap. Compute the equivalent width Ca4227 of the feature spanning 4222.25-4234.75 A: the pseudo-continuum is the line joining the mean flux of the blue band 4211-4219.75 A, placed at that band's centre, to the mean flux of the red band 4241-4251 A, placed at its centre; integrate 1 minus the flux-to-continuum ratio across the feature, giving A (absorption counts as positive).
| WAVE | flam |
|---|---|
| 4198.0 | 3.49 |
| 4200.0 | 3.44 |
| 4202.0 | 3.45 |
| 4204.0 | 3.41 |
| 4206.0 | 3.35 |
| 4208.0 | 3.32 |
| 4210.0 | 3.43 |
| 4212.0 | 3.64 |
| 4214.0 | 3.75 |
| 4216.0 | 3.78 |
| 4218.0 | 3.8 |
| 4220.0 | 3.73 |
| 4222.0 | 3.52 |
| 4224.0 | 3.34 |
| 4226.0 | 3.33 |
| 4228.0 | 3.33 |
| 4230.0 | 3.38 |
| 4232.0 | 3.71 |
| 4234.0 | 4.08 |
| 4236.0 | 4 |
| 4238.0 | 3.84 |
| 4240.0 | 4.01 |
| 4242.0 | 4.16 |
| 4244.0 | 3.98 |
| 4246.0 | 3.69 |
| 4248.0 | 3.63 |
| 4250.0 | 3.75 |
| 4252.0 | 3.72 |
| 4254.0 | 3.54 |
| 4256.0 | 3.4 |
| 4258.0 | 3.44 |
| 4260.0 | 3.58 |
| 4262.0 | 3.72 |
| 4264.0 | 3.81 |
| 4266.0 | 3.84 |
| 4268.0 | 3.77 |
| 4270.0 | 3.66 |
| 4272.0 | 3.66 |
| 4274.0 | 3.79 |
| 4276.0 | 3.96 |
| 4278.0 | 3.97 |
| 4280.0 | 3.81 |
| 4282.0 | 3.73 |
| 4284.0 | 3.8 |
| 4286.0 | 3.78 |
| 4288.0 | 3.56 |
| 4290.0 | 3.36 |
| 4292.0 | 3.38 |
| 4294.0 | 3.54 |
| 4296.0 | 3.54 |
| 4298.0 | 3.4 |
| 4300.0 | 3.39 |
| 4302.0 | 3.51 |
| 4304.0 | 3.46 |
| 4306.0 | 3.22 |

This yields 0.9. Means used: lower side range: 3.74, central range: 3.52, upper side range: 3.84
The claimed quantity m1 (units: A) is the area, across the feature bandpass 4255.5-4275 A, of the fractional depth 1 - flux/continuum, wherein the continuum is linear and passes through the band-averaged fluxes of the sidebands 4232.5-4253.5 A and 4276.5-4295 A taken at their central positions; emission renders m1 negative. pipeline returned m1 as 0.5 A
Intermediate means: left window 3.87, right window 3.67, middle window 3.67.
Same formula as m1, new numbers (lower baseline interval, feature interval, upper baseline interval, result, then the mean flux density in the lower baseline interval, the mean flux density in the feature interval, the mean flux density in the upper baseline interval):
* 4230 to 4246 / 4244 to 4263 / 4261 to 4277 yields 1.08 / 3.91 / 3.63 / 3.78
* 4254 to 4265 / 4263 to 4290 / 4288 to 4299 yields -1.87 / 3.59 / 3.76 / 3.45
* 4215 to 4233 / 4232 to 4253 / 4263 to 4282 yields -1.35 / 3.55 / 3.88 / 3.8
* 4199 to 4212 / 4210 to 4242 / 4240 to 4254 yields -0.66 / 3.42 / 3.69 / 3.82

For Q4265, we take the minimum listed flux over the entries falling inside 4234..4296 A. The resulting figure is 3.36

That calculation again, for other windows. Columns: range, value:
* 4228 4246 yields 3.33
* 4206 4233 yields 3.32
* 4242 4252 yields 3.63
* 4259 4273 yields 3.58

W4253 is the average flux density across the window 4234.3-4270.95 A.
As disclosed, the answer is 3.76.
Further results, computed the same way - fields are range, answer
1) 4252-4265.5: 3.6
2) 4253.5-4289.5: 3.71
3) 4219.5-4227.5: 3.45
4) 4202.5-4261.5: 3.64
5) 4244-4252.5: 3.73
